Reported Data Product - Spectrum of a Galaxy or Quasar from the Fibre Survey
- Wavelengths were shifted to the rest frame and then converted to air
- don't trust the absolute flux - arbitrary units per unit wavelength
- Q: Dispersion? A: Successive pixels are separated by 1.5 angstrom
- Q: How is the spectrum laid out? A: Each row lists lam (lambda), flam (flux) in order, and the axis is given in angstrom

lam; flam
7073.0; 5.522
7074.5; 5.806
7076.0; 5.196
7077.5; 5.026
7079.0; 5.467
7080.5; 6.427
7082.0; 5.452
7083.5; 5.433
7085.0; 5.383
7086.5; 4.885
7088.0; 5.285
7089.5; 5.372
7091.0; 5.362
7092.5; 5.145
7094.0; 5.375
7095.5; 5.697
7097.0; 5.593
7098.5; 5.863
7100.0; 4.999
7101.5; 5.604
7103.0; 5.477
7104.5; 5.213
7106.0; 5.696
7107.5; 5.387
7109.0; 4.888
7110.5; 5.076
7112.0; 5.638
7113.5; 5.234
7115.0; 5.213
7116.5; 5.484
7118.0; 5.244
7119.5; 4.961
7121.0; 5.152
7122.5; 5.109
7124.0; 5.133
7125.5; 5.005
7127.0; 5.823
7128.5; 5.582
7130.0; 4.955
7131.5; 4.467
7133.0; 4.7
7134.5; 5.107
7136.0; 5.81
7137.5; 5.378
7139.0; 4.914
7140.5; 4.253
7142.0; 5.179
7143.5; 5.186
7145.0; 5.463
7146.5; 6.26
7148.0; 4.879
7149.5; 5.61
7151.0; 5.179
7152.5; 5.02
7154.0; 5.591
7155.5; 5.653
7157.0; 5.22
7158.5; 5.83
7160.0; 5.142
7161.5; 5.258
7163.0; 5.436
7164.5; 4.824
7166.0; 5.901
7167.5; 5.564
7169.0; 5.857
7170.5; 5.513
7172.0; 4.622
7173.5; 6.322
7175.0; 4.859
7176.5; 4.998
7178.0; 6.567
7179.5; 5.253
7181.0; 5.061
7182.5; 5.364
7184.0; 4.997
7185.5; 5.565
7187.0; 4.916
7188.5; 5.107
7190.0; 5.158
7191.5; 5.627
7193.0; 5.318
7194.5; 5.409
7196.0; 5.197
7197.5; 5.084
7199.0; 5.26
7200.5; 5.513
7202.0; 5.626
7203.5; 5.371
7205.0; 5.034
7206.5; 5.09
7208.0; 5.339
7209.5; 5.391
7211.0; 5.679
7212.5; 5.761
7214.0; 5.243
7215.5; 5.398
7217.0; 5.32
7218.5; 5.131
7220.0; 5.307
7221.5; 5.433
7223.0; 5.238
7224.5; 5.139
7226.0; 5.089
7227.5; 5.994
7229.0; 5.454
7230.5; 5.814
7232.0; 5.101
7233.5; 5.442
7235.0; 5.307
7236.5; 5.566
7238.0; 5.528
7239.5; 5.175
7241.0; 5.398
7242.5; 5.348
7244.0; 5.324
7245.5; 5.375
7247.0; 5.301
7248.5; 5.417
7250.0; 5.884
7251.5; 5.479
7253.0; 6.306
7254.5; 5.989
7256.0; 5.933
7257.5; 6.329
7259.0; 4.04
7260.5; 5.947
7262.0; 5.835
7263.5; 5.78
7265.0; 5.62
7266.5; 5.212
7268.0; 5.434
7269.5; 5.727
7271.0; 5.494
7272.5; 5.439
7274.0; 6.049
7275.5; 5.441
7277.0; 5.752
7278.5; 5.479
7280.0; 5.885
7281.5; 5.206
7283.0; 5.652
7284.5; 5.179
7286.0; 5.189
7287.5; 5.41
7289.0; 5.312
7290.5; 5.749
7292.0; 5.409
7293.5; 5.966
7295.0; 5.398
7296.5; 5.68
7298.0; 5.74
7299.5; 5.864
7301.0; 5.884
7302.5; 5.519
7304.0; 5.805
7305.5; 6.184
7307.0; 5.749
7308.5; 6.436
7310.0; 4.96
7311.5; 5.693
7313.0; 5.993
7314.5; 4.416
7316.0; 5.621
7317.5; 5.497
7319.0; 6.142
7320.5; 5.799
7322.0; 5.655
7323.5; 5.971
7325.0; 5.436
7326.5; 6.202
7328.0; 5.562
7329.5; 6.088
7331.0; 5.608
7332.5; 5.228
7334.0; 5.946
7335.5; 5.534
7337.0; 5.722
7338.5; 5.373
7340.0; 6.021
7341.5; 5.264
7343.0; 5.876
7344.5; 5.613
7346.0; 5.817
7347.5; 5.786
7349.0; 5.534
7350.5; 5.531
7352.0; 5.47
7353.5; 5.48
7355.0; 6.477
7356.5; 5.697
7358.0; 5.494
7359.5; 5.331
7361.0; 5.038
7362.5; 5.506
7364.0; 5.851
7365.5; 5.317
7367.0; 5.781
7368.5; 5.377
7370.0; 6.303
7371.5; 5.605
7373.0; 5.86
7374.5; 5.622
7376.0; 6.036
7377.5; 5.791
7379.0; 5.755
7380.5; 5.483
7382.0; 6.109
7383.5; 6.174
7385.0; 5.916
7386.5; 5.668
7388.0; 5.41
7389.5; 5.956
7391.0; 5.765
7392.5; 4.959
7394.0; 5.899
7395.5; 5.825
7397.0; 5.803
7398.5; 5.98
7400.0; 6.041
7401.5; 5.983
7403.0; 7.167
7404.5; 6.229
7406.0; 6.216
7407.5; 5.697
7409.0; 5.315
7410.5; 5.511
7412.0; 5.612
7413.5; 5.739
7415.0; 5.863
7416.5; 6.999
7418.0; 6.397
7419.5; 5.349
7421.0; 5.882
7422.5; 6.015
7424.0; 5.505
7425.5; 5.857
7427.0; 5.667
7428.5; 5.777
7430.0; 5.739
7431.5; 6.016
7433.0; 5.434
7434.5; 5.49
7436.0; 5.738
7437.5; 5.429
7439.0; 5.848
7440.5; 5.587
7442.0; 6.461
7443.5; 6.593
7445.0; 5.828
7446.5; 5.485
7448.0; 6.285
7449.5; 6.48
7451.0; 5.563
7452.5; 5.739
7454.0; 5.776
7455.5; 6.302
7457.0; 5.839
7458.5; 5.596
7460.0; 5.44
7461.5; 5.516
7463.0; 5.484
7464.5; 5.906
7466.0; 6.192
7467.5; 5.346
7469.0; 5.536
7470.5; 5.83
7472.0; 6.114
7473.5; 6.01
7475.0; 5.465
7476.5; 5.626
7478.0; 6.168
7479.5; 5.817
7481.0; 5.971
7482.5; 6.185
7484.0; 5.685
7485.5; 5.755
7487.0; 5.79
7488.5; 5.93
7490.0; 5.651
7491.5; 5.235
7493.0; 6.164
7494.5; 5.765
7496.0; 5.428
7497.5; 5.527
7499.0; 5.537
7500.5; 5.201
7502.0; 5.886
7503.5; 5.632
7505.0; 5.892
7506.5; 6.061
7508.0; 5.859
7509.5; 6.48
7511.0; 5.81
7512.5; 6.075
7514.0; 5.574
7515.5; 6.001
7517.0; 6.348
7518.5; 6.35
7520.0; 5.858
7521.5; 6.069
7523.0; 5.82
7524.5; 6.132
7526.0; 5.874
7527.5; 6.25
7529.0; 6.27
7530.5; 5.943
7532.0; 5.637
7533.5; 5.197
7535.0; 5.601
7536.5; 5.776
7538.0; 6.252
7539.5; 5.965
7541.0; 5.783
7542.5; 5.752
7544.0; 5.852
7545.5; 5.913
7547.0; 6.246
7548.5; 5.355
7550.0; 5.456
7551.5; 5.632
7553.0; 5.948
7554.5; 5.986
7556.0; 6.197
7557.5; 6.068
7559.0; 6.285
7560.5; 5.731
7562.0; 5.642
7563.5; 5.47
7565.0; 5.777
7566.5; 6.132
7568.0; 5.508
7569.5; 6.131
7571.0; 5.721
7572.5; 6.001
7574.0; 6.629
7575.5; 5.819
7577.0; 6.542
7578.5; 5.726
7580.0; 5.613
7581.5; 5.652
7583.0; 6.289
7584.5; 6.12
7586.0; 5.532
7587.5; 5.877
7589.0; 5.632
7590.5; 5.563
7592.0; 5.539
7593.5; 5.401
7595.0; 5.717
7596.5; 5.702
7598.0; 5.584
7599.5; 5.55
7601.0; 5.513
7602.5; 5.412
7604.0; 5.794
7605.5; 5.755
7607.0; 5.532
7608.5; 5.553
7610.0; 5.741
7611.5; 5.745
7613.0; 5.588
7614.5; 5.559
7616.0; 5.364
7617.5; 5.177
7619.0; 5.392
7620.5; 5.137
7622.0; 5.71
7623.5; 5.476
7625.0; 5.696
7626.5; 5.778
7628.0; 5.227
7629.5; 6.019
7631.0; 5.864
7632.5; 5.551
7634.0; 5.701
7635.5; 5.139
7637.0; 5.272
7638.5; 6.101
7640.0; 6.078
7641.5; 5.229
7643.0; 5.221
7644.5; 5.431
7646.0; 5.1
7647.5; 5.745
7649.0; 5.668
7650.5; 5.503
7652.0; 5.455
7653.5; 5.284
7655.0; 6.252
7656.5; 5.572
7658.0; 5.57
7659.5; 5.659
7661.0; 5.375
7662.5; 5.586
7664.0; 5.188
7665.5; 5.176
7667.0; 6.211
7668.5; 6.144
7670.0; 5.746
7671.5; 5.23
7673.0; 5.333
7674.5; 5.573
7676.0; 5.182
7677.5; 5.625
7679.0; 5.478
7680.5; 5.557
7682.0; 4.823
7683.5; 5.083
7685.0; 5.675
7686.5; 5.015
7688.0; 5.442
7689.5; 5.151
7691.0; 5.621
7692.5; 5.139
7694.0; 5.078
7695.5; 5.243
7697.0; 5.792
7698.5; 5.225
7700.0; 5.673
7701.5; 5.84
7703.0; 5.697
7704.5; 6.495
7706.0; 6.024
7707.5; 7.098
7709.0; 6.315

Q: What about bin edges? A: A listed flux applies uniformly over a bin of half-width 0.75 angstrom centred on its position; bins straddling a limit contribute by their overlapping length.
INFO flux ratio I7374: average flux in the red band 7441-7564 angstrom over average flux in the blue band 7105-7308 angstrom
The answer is 1.08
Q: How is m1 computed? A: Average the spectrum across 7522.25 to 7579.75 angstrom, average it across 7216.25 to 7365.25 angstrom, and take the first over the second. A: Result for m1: 1.06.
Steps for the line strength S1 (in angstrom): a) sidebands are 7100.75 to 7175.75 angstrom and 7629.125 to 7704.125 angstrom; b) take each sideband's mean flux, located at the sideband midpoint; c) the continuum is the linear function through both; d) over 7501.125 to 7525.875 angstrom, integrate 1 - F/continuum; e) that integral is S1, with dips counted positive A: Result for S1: -2.44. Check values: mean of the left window 5.3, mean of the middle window 5.98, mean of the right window 5.51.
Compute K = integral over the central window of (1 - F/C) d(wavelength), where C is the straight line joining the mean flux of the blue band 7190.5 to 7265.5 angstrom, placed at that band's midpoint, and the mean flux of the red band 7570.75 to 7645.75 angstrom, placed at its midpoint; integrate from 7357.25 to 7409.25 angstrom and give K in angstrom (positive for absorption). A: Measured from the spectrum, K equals -2.3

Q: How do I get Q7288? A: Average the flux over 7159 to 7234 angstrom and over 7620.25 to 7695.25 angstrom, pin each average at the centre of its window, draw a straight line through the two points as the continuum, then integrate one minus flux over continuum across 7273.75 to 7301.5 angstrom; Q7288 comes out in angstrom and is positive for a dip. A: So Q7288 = -1.0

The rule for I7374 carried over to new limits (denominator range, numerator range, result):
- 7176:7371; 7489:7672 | 1.04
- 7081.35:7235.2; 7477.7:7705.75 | 1.07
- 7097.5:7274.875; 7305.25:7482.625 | 1.07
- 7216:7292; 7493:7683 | 1.04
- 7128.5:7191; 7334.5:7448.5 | 1.09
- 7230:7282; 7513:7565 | 1.06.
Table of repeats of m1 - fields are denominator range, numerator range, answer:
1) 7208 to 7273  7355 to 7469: 1.06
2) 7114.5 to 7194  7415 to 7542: 1.10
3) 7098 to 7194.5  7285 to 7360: 1.07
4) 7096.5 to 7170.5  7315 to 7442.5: 1.09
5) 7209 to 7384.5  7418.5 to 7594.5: 1.04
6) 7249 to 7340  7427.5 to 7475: 1.03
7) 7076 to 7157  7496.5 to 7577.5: 1.11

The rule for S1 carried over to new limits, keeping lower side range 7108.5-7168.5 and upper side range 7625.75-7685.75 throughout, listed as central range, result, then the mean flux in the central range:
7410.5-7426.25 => -1.4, 5.9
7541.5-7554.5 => -0.7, 5.78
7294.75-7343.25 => -3.0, 5.69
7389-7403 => -1.2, 5.87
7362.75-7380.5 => -1.2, 5.74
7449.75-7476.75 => -1.6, 5.75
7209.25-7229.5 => -0.4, 5.4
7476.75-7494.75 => -1.3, 5.84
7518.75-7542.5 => -1.9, 5.9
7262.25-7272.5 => -0.4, 5.55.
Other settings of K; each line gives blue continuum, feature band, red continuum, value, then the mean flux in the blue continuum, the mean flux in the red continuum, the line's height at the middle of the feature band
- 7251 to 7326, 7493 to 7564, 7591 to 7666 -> -3.7 angstrom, 5.64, 5.55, 5.57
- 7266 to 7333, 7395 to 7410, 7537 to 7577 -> -0.7 angstrom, 5.63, 5.91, 5.74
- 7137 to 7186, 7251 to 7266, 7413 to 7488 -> -0.6 angstrom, 5.35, 5.84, 5.52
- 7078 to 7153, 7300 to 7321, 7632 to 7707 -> -1.2 angstrom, 5.3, 5.52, 5.38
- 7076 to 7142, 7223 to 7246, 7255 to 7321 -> 0.5 angstrom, 5.28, 5.61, 5.51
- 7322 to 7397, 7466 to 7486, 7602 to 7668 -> -0.7 angstrom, 5.7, 5.56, 5.64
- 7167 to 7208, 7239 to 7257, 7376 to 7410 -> -0.3 angstrom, 5.34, 5.87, 5.5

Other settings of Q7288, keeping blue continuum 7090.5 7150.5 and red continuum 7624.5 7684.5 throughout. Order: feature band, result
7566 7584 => -1.6 angstrom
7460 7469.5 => -0.4 angstrom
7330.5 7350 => -0.9 angstrom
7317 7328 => -0.9 angstrom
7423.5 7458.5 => -2.6 angstrom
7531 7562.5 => -2.0 angstrom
